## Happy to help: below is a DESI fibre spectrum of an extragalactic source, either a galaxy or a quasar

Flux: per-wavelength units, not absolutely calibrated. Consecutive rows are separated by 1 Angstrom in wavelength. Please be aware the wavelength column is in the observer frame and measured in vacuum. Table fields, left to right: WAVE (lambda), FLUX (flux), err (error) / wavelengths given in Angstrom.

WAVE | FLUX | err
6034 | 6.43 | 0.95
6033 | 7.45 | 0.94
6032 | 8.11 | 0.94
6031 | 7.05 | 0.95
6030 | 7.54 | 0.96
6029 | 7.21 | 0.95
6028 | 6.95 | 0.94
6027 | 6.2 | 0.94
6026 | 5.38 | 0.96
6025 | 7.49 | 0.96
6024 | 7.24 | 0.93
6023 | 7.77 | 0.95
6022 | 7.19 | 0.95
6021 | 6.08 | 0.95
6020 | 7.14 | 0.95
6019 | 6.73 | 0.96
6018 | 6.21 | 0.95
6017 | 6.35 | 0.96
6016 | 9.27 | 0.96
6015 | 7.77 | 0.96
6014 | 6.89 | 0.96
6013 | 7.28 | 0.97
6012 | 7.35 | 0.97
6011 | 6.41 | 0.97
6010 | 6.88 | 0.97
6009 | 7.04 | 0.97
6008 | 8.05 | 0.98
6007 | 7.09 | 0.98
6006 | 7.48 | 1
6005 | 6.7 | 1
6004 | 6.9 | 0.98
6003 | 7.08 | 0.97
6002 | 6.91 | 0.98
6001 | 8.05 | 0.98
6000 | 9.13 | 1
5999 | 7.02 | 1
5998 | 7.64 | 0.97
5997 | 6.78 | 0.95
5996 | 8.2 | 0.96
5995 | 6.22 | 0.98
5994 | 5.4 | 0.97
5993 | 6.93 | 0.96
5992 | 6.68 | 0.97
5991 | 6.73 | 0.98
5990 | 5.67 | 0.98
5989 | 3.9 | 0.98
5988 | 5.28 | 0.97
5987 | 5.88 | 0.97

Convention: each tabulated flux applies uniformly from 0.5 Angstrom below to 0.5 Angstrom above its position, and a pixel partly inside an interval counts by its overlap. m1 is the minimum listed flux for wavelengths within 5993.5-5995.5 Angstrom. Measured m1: 5.4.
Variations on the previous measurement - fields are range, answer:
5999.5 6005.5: 6.7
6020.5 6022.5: 6.08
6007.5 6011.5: 6.41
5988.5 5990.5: 3.9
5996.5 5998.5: 6.78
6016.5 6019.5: 6.21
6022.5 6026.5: 5.38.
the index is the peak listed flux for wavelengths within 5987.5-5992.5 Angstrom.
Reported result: 6.73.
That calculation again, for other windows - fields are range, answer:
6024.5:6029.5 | 7.49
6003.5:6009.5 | 8.05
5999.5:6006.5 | 9.13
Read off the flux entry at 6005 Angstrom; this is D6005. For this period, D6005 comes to 6.7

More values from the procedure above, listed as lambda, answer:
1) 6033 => 7.45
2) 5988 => 5.28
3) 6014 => 6.89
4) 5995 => 6.22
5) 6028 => 6.95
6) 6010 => 6.88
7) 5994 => 5.4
